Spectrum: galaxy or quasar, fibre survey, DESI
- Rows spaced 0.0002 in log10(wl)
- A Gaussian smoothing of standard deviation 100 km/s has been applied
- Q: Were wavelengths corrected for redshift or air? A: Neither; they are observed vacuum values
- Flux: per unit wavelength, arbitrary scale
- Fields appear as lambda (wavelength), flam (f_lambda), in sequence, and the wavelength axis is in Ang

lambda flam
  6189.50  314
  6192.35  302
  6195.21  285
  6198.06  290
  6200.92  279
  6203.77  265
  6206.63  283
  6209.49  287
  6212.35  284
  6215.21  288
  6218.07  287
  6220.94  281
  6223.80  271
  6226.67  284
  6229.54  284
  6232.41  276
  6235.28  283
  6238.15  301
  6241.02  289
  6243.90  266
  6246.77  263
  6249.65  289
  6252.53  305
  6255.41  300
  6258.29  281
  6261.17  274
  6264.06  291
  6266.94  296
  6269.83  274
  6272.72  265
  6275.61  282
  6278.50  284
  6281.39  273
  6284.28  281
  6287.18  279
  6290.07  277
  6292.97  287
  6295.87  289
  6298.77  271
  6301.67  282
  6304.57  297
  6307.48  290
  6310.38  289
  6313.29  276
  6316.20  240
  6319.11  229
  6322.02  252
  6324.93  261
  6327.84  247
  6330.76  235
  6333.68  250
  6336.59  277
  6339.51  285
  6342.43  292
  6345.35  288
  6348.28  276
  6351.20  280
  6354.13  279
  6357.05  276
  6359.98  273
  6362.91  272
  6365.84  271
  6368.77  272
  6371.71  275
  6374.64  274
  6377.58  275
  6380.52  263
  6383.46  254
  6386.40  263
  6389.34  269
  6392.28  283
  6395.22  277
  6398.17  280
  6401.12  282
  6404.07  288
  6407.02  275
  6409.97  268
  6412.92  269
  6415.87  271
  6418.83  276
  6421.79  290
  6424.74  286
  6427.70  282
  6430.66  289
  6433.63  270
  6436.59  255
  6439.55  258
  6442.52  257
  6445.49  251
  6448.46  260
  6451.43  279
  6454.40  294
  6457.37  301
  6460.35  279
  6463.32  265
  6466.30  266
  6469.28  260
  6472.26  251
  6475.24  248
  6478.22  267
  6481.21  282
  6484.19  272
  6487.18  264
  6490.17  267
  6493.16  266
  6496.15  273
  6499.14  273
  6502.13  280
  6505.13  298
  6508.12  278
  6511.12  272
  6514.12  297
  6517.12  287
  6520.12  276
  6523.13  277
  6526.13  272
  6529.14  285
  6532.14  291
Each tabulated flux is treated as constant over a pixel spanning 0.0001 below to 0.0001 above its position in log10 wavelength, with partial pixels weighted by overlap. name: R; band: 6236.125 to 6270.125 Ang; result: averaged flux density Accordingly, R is 286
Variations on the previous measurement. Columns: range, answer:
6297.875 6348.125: 268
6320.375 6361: 269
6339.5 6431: 276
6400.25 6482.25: 272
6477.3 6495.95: 270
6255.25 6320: 279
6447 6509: 273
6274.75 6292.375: 280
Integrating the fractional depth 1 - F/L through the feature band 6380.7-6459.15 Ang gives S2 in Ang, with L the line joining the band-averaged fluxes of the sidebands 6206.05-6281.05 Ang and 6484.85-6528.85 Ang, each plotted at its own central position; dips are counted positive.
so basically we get 1.5 Ang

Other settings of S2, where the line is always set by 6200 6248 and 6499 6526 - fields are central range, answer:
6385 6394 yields 0.3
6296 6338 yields 2.5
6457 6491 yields 1.7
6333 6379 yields 0.8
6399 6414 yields 0.3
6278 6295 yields 0.0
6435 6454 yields 1.3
